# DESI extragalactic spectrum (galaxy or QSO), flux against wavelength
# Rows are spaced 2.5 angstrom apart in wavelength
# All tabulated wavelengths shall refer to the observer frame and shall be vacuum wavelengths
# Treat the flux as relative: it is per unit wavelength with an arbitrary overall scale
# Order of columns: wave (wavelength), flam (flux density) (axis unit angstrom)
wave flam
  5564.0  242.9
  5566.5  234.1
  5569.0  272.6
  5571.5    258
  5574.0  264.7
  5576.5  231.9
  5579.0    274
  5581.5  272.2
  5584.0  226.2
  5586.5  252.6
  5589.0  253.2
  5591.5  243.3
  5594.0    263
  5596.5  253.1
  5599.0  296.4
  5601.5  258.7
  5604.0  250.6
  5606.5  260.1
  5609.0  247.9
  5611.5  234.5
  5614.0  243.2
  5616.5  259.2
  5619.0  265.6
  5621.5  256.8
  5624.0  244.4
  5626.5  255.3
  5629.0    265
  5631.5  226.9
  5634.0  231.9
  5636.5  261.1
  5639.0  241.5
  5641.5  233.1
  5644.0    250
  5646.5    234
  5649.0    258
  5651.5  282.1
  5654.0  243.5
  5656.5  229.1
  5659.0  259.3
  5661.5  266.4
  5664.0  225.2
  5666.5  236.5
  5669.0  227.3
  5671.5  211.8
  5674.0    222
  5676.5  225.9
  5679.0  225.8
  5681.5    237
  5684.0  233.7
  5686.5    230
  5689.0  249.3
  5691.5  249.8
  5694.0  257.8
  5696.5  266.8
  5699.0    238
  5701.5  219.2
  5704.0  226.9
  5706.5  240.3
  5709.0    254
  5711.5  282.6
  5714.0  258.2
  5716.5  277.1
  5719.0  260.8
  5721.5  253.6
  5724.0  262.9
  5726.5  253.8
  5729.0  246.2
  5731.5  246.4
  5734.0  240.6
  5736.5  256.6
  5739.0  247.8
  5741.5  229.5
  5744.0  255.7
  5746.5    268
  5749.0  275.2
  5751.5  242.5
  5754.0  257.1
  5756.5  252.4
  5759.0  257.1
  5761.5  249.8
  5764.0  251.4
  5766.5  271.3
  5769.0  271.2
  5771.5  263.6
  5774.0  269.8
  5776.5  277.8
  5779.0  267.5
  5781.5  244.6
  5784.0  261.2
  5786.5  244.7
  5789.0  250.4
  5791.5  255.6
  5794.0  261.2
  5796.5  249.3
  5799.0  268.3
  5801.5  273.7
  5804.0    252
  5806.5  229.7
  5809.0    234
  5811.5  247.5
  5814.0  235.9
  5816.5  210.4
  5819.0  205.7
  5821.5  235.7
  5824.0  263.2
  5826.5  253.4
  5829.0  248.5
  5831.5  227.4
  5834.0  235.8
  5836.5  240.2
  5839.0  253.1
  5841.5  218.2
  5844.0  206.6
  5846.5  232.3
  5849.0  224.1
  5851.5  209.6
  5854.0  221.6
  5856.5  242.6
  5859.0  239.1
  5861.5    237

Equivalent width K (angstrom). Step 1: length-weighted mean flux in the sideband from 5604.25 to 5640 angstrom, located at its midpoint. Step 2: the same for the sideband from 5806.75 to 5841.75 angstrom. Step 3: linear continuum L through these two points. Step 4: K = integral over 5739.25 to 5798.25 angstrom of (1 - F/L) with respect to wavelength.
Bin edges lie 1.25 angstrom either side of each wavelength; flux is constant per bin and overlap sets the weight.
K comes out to -4.3 angstrom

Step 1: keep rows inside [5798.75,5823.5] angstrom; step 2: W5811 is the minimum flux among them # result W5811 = 205.7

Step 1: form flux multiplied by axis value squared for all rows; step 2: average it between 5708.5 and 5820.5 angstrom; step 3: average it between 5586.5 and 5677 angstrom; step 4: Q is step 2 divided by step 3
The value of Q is 1.07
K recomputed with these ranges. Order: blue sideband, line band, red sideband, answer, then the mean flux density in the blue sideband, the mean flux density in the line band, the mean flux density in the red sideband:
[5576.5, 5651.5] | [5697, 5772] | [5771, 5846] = -1.6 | 252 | 254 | 246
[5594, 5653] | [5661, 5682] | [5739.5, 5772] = 2.1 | 253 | 229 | 257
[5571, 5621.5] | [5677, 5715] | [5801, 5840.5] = 0.6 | 255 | 244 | 240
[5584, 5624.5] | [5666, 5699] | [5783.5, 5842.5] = 1.8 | 254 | 236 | 244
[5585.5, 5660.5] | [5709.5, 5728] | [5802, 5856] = -1.5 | 252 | 263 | 233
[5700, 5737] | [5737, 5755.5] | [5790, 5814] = -0.2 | 252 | 254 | 251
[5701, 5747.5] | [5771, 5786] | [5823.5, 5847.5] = -1.1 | 252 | 263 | 237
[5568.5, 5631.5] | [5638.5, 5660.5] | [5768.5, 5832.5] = 0.5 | 255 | 248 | 250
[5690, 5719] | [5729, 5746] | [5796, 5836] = 0.1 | 252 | 247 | 242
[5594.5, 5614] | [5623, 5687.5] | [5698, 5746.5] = 3.4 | 257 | 241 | 251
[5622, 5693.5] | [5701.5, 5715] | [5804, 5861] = -0.6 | 242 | 249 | 233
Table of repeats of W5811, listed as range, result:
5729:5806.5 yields 229.5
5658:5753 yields 211.8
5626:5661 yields 226.9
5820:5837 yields 227.4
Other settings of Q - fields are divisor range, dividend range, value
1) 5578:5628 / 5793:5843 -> 1.02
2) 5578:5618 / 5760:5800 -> 1.08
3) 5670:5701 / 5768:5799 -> 1.14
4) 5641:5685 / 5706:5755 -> 1.10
